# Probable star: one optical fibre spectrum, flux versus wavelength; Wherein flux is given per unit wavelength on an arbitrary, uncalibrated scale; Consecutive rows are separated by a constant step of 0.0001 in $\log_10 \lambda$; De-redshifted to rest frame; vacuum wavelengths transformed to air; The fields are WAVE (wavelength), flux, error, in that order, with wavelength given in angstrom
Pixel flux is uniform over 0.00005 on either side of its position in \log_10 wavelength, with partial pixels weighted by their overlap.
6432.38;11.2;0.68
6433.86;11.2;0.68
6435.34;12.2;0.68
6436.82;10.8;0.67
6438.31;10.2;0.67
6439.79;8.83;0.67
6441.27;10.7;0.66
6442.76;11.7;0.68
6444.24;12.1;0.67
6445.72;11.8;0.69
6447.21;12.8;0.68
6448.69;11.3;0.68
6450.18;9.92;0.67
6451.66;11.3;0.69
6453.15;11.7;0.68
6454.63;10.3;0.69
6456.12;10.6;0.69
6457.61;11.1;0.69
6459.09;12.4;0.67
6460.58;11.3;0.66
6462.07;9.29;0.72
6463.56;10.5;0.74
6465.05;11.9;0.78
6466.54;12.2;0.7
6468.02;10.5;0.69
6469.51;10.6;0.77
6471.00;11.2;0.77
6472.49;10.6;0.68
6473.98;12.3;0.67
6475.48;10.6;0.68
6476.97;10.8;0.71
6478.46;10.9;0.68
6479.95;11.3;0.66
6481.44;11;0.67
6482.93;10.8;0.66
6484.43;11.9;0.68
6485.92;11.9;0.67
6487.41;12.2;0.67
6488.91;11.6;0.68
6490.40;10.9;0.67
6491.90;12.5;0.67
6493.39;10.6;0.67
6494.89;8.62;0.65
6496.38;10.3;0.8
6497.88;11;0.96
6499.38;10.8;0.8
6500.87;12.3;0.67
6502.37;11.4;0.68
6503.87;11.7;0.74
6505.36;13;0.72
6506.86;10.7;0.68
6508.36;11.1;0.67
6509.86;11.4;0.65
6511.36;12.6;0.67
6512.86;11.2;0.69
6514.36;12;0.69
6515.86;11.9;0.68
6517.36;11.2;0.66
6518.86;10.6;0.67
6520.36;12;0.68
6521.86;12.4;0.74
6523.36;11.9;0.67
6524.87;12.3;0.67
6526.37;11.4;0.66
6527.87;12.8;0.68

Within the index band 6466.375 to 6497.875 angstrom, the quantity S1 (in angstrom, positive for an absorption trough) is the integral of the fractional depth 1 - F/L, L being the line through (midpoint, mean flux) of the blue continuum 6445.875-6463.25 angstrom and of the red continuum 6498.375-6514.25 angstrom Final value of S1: 0.8 angstrom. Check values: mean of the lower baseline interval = 11.1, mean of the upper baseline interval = 11.6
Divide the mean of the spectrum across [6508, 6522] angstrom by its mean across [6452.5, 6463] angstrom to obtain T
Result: 1.1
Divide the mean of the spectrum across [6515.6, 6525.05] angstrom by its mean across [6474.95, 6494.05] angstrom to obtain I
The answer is 1.0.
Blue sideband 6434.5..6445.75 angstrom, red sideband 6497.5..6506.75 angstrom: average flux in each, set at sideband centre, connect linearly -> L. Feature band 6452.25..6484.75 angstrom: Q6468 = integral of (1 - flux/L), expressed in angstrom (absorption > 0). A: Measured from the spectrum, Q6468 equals 0.7 angstrom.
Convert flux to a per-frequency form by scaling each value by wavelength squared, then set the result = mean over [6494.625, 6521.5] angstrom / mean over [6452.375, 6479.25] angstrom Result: 1.0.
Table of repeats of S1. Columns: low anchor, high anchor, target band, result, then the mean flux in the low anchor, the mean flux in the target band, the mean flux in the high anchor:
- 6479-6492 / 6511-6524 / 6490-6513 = 0.7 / 11.5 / 11.3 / 11.7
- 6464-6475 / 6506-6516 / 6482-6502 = 0.4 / 11.3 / 11.2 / 11.5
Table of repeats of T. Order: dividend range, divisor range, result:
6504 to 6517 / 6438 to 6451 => 1.06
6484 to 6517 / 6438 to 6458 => 1.04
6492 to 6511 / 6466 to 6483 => 1.01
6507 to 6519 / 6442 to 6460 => 1.01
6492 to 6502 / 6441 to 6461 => 0.95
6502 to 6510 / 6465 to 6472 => 1.03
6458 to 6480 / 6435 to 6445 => 1.02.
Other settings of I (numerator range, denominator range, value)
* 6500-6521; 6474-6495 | 1.04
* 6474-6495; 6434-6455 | 1.01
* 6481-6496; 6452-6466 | 1.01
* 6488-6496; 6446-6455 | 0.96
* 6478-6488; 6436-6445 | 1.07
